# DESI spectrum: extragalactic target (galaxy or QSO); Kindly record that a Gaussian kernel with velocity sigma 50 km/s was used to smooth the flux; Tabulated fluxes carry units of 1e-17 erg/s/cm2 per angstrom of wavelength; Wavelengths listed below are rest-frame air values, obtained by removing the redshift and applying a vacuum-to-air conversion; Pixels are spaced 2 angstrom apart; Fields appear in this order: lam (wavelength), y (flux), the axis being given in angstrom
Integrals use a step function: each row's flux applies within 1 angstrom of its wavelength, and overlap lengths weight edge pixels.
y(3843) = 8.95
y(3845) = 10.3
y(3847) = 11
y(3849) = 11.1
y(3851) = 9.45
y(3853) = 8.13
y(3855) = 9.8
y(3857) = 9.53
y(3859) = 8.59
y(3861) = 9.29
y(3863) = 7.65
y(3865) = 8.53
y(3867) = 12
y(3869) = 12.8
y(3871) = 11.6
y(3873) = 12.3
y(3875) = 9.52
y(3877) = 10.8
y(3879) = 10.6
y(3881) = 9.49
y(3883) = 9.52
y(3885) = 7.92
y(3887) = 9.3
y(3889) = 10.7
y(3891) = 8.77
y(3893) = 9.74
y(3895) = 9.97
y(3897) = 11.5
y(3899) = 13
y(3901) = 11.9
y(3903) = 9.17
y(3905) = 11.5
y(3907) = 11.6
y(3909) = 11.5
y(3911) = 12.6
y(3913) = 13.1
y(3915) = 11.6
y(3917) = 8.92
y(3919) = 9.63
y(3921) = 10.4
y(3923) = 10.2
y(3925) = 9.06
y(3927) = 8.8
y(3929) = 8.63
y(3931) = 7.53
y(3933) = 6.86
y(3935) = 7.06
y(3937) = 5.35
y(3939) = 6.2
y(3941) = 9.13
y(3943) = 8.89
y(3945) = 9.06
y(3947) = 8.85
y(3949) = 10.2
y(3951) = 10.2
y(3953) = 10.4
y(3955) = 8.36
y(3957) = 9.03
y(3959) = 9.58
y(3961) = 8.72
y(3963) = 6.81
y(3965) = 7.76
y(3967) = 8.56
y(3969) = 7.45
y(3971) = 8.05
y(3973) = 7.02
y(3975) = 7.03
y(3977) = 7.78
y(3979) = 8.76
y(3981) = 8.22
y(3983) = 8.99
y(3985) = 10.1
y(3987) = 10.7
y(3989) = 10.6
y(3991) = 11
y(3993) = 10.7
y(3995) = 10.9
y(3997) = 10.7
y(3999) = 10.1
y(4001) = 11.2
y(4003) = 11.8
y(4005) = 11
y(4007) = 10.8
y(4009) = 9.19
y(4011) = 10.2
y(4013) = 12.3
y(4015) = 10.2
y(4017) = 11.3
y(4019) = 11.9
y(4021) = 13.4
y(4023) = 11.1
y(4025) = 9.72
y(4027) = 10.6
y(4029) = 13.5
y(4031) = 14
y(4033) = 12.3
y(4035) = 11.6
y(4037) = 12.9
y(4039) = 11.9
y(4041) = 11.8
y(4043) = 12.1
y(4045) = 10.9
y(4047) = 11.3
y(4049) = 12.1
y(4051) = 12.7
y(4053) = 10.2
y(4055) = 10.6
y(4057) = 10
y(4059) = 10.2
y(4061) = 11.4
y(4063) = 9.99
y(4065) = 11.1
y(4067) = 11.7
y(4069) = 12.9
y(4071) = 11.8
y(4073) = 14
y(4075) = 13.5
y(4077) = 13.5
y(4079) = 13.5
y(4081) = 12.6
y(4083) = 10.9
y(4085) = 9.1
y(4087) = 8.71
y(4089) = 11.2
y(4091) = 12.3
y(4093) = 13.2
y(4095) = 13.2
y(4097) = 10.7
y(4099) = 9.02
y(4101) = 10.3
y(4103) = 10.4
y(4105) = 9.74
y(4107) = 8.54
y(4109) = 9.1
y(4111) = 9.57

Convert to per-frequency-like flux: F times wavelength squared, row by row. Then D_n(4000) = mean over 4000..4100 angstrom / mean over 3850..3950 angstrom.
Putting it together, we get 1.3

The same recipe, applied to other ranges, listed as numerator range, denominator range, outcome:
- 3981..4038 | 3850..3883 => 1.20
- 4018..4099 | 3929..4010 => 1.36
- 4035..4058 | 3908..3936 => 1.26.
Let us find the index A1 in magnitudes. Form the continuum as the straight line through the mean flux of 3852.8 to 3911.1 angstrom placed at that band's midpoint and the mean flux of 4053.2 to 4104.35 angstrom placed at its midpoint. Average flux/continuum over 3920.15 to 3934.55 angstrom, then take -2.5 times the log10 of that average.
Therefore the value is 0.21 mag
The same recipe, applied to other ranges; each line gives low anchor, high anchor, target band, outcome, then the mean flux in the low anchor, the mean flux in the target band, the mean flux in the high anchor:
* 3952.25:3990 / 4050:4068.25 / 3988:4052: -0.16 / 8.62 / 11.4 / 10.9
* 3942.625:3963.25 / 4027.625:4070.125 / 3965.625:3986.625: 0.19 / 9.19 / 8.26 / 11.7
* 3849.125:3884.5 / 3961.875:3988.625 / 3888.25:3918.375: -0.17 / 9.98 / 11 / 8.31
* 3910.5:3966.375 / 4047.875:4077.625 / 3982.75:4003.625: -0.05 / 9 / 10.7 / 11.7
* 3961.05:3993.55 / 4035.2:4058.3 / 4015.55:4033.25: -0.13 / 8.69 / 11.9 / 11.5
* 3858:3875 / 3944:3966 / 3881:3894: 0.07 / 10.3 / 9.34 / 9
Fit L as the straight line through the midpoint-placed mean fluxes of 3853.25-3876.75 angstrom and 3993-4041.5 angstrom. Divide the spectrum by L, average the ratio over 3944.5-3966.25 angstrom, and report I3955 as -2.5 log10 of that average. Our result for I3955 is 0.21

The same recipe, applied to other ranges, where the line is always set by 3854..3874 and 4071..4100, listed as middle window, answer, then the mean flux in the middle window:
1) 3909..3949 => 0.168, 9.14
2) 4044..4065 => 0.062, 10.9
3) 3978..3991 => 0.148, 9.67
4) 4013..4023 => -0.035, 11.7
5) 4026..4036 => -0.089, 12.4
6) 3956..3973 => 0.316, 8.17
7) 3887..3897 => 0.053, 9.92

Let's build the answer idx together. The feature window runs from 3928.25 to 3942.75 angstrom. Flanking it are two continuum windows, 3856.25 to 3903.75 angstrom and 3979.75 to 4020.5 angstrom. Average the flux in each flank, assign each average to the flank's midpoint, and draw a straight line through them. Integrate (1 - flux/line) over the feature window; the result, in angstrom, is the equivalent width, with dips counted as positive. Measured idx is 4.3 angstrom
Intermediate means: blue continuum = 10.2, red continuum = 10.6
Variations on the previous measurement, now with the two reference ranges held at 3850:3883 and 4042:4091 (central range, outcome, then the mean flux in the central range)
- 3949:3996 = 7.8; 9.01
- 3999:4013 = 0.4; 10.8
